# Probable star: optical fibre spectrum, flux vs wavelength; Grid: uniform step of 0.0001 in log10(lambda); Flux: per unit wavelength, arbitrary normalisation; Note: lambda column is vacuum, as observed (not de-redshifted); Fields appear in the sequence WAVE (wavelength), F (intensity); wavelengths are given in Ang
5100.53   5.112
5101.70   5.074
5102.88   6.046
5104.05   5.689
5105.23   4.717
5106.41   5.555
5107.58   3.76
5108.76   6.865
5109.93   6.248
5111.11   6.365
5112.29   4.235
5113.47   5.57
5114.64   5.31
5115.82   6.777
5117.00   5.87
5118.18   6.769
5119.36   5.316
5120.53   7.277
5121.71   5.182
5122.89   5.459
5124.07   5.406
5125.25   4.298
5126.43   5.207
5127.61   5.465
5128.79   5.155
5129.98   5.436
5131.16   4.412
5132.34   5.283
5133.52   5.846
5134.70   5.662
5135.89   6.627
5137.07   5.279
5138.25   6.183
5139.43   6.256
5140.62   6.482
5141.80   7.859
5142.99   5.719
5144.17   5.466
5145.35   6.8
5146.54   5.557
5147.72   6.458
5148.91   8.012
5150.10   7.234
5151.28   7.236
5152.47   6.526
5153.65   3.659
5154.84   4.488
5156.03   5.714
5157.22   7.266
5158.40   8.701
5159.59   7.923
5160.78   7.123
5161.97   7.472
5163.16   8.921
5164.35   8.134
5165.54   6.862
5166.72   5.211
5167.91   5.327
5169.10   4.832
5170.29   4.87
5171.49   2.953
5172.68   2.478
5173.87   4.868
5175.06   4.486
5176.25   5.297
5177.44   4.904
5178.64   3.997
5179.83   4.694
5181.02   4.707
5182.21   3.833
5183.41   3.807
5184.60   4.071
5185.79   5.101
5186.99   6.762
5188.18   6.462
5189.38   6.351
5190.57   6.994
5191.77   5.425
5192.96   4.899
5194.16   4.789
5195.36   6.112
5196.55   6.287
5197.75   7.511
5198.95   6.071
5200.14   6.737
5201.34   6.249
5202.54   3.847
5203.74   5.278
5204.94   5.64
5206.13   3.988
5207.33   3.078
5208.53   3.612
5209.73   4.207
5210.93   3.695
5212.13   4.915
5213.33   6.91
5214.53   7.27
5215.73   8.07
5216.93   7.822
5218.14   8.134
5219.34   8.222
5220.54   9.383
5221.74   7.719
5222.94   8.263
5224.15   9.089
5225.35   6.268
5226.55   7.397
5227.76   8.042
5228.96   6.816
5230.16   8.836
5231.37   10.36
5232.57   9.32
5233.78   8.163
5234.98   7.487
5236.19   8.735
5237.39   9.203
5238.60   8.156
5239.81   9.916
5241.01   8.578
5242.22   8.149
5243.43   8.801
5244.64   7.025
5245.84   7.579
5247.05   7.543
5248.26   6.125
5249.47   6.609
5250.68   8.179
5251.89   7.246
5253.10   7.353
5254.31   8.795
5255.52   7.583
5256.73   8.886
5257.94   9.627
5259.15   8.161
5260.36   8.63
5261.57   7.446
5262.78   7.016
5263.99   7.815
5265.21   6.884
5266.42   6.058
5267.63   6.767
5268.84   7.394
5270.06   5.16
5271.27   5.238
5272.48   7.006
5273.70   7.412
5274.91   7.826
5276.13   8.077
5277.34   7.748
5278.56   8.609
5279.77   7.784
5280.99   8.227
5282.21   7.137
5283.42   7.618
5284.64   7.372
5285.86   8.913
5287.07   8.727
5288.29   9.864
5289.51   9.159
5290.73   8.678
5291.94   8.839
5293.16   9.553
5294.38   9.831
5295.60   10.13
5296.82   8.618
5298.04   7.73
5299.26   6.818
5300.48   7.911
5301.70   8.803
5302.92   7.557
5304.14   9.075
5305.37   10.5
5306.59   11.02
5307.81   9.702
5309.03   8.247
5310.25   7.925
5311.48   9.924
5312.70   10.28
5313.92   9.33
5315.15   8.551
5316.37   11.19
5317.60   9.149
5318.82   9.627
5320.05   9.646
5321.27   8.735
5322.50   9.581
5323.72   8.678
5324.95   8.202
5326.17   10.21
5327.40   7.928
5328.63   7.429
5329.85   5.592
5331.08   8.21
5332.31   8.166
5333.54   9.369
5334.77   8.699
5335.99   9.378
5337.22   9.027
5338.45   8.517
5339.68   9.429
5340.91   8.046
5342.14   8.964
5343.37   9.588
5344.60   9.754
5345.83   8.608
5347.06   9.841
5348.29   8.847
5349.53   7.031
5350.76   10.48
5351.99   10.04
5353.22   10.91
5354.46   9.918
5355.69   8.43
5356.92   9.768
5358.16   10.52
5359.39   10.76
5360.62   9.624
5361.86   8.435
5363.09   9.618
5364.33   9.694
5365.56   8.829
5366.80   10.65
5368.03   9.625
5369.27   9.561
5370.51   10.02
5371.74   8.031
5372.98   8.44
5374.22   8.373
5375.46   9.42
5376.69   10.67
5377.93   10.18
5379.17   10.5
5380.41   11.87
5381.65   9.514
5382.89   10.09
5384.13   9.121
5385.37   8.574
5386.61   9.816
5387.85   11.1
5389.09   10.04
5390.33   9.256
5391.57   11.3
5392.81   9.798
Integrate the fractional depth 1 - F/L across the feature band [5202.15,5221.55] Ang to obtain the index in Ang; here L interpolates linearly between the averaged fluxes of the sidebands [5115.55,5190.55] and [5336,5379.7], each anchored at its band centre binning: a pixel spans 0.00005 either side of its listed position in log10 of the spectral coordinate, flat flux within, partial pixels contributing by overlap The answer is 2.6 Ang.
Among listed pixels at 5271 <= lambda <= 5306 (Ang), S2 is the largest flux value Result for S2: 10.5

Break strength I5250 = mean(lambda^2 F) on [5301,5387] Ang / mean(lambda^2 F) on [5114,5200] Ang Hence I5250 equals 1.7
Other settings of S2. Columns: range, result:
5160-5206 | 8.921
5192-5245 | 10.36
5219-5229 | 9.383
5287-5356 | 11.19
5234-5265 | 9.916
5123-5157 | 8.012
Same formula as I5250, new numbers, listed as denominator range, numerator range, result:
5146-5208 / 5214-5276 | 1.42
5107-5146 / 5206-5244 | 1.36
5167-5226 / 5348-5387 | 1.82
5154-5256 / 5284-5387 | 1.47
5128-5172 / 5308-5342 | 1.53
